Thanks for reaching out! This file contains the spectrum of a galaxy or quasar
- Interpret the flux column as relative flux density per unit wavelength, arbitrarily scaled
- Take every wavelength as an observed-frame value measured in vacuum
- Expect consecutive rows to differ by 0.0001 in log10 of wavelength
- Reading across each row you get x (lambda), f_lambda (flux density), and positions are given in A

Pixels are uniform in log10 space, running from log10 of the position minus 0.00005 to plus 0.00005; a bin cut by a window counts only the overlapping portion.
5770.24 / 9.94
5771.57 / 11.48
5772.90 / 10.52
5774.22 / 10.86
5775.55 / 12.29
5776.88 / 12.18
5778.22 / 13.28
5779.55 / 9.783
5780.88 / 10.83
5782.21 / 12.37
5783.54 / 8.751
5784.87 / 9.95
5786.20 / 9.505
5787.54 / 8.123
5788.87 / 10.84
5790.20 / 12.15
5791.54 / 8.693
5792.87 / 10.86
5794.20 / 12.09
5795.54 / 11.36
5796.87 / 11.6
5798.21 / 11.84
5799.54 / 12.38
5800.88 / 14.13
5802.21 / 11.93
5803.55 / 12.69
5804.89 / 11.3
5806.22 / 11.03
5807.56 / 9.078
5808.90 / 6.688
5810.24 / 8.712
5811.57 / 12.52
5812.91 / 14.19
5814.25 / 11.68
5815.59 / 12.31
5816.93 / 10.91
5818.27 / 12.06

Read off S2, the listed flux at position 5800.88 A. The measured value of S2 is 14.13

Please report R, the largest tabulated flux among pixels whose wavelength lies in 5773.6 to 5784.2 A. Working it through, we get 13.28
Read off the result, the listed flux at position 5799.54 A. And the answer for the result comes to 12.38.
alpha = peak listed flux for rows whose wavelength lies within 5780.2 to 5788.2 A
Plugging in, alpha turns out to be 12.37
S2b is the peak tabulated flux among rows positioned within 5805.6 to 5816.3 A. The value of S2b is 14.19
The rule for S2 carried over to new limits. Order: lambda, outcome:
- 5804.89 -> 11.3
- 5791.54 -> 8.693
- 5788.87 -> 10.84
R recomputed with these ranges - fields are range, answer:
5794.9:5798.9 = 11.84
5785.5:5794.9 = 12.15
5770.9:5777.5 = 12.29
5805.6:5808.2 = 11.03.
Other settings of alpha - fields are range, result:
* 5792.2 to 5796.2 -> 12.09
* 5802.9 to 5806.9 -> 12.69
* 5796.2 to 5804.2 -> 14.13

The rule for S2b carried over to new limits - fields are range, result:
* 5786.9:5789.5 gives 10.84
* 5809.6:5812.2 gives 12.52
